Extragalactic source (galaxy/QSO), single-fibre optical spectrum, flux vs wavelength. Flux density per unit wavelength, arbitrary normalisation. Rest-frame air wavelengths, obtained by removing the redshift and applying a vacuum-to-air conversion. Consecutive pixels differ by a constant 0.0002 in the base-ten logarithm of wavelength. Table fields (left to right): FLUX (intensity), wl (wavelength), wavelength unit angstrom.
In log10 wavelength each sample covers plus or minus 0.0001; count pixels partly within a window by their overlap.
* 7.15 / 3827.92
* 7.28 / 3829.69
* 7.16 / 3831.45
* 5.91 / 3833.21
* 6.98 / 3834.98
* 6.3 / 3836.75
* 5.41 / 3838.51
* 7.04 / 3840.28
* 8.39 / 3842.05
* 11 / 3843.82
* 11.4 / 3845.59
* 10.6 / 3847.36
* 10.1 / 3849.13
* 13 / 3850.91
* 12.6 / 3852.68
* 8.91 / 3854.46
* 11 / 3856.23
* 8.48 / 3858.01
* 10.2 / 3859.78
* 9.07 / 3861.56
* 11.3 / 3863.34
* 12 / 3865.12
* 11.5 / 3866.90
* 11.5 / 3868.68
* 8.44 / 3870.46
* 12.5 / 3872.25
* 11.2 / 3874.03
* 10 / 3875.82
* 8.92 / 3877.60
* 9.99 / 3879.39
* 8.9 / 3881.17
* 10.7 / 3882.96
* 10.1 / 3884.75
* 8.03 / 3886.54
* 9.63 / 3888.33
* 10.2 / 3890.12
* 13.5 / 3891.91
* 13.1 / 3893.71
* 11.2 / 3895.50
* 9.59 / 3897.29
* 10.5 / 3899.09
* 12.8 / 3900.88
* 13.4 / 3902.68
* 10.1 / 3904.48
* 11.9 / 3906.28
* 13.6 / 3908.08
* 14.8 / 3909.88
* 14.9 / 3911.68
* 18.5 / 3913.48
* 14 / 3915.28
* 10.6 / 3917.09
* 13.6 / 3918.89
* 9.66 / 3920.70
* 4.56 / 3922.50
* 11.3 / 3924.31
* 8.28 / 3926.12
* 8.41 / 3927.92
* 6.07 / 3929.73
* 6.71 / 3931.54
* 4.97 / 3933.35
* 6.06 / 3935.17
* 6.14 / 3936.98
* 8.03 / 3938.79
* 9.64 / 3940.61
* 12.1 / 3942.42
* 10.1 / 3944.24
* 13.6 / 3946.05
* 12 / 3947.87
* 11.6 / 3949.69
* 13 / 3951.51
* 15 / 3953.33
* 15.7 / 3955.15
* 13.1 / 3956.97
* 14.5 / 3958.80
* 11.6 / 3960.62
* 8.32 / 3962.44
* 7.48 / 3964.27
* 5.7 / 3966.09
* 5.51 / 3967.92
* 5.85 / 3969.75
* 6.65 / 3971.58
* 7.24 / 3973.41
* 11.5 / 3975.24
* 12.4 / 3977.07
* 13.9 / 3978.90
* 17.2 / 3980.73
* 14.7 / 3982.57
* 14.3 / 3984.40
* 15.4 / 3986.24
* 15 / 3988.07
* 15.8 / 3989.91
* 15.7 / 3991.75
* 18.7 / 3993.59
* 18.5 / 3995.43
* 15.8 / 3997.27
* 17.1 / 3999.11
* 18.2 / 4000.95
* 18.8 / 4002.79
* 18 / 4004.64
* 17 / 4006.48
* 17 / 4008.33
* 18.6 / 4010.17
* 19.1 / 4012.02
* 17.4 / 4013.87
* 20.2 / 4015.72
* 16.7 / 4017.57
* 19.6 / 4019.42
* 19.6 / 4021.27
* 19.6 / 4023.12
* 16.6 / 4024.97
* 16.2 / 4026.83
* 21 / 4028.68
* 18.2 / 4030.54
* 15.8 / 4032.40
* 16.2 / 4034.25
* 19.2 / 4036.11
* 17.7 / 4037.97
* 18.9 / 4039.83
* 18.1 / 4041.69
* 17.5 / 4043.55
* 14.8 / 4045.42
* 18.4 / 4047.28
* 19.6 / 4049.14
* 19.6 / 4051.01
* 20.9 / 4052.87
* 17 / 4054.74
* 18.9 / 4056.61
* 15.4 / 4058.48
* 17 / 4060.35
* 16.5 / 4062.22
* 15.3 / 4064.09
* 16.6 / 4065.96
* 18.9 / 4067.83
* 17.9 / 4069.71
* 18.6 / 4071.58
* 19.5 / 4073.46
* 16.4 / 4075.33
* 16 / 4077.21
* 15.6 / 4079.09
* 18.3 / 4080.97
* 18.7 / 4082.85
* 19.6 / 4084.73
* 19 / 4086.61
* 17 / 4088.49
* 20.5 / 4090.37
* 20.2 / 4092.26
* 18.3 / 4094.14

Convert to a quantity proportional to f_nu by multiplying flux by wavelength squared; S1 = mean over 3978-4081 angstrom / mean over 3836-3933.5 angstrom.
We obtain 1.79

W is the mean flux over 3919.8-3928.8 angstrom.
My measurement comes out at 8.45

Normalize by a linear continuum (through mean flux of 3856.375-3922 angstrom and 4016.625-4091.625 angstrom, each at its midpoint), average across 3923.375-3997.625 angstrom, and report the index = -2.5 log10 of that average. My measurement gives 0.26 mag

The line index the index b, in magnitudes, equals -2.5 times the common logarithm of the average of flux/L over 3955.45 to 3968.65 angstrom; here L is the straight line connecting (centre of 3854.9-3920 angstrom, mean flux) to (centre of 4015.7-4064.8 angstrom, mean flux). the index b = 0.426 mag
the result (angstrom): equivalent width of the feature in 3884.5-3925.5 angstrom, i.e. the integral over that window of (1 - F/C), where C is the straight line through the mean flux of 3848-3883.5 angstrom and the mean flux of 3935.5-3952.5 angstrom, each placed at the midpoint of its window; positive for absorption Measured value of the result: -4.6 angstrom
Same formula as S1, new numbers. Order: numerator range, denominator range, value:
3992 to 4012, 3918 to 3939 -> 2.36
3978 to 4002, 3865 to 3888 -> 1.68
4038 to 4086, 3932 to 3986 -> 1.76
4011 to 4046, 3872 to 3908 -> 1.78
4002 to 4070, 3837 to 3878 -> 1.93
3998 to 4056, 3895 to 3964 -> 1.73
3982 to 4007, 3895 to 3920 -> 1.36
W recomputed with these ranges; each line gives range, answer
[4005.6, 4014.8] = 17.8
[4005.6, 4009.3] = 17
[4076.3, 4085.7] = 17.6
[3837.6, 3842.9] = 6.94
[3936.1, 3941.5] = 7.94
